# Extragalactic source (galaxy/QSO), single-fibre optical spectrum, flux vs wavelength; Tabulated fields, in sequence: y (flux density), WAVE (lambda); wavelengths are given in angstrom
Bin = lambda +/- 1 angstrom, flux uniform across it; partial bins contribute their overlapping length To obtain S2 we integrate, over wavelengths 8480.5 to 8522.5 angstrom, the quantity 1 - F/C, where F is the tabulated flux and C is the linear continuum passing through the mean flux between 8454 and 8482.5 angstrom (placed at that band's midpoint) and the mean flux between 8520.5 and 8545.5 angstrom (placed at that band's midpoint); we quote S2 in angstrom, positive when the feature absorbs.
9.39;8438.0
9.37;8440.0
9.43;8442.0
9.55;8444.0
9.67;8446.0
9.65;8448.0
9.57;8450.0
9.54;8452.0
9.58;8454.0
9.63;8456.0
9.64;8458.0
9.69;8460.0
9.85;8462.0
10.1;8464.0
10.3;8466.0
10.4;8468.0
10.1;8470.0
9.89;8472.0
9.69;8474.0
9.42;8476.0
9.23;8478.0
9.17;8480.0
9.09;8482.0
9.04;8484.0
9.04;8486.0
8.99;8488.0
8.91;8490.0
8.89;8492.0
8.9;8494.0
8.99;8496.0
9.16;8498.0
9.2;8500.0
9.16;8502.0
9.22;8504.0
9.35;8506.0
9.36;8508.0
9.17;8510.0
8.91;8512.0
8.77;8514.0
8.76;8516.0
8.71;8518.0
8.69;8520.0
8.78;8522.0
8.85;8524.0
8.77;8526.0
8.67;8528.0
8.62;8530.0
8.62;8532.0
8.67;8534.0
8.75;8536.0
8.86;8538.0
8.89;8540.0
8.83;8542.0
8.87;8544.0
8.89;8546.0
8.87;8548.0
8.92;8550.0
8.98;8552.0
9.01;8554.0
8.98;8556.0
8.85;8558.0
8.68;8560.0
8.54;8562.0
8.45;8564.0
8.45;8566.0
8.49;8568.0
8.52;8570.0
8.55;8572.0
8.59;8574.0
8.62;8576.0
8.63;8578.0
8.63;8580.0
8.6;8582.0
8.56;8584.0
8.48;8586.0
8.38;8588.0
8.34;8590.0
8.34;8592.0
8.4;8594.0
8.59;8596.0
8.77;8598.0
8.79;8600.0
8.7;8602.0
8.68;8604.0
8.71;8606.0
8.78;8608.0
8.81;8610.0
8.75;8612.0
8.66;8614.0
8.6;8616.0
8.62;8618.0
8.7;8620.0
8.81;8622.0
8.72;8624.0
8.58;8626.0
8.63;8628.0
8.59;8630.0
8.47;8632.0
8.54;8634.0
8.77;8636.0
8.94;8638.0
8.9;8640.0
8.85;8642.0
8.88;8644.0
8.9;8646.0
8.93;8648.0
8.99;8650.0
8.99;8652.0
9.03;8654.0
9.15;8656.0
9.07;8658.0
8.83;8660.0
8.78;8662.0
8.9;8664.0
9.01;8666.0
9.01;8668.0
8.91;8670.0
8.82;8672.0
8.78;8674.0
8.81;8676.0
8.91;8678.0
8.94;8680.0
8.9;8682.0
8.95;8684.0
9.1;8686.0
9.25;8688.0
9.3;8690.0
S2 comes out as 1.0 angstrom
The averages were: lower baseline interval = 9.73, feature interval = 9.01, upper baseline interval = 8.77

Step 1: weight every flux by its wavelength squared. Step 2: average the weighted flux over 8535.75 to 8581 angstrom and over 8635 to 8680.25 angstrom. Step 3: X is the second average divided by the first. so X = 1.05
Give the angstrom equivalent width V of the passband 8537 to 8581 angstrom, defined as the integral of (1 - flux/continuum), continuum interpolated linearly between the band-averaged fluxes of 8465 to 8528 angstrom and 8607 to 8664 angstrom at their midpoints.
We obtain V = 1.4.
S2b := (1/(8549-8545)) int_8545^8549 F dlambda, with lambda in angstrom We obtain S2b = 8.88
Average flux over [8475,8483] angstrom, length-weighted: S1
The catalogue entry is 9.23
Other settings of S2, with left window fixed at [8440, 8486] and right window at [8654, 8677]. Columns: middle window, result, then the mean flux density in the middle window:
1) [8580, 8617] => 2.2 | 8.61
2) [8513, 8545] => 2.2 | 8.76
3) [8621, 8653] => 0.8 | 8.78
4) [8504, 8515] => 0.4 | 9.12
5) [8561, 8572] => 0.9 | 8.5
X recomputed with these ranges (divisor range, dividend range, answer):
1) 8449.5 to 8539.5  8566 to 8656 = 0.97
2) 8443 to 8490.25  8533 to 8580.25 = 0.93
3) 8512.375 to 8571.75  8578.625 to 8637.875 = 1.00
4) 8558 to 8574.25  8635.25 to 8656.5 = 1.06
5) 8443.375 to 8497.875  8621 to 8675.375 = 0.97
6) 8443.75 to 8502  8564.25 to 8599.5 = 0.92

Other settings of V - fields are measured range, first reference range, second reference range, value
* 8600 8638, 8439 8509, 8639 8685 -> 1.52 angstrom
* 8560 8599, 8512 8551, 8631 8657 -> 1.30 angstrom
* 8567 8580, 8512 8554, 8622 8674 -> 0.36 angstrom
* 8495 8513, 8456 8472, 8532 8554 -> 0.46 angstrom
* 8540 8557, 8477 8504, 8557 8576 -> -0.45 angstrom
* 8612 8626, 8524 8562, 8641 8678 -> 0.32 angstrom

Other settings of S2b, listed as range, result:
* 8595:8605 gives 8.71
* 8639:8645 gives 8.88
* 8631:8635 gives 8.5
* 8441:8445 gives 9.49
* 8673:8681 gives 8.86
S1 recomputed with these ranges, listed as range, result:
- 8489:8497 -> 8.92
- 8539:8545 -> 8.86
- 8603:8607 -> 8.7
